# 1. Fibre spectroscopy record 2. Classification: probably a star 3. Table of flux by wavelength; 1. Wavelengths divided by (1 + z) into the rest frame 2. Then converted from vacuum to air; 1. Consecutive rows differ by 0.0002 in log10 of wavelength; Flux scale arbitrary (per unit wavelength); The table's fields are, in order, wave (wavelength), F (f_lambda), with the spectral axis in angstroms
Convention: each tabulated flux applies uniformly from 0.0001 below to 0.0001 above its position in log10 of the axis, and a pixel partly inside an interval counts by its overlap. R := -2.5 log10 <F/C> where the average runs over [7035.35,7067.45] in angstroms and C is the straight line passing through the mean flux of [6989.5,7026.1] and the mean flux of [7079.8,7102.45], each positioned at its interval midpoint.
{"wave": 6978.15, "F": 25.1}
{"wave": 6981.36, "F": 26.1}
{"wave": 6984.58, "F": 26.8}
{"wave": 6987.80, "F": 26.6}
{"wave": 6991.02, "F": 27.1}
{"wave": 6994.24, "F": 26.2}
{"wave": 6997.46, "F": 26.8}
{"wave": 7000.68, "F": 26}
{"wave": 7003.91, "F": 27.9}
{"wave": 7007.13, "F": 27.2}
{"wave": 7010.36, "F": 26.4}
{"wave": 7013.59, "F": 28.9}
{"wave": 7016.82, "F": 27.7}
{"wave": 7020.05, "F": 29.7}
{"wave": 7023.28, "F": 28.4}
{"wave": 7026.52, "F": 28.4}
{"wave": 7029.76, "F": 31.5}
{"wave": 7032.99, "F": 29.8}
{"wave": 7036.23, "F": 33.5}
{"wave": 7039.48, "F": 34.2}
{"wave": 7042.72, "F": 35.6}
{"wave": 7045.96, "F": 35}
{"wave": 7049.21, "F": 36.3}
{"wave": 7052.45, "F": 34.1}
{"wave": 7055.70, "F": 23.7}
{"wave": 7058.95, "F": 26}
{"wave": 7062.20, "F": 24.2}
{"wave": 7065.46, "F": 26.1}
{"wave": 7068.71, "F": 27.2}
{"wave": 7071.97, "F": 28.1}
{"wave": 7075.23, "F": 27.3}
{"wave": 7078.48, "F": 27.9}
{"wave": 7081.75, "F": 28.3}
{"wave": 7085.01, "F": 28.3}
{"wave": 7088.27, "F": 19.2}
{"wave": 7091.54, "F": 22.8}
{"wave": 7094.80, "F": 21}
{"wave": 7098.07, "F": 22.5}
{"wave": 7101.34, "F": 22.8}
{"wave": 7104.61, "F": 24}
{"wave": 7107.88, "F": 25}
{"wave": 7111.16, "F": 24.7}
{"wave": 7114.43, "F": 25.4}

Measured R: -0.20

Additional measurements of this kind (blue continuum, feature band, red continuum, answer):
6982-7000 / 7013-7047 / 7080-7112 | -0.21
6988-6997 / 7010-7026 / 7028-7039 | 0.06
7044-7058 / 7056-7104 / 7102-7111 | 0.12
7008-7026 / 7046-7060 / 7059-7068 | -0.18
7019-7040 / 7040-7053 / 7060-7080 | -0.21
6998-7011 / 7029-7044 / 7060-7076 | -0.23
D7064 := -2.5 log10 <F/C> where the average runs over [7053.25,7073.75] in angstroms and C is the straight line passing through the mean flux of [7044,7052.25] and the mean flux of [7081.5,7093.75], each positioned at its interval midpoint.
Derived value 0.18 mag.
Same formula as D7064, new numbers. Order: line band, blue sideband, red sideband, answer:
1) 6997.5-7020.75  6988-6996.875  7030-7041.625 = 0.05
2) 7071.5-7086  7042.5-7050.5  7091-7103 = -0.04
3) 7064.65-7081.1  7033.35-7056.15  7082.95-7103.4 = -0.01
